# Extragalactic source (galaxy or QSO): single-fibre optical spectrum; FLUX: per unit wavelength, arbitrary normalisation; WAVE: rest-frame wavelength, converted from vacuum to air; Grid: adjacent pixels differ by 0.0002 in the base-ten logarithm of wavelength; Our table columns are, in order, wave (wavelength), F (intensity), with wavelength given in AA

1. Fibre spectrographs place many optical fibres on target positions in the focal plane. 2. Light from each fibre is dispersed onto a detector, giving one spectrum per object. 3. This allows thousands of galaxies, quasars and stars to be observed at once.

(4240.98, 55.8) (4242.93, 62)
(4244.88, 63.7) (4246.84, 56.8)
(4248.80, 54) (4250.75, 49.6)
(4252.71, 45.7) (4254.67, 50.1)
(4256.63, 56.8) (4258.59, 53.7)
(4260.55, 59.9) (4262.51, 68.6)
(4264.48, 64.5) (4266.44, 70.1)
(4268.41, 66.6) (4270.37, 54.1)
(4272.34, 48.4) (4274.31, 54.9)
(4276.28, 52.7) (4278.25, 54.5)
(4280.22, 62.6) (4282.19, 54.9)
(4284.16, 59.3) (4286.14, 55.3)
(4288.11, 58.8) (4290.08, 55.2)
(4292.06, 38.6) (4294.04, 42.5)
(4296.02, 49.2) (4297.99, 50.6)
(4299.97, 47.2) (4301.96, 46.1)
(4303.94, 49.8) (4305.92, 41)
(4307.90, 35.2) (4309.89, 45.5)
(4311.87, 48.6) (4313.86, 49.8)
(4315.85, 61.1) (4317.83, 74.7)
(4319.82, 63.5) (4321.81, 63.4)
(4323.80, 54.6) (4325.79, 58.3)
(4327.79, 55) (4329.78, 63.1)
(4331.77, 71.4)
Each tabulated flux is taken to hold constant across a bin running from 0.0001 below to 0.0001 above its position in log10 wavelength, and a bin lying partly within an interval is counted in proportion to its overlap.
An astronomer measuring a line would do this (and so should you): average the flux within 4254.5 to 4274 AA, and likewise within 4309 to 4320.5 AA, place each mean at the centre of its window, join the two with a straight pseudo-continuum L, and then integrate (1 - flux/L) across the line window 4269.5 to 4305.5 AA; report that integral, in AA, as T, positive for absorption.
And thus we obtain 4.13 AA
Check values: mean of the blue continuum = 59.5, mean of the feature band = 51.7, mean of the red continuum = 57.2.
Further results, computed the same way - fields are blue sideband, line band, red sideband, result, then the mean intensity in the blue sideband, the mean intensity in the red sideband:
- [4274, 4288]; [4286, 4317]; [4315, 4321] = 6.81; 56.5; 66.5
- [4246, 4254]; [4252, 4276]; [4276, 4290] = -1.79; 51.4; 57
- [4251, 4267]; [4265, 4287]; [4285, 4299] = -1.55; 58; 50.1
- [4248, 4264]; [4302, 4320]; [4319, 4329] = 2.15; 55.1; 59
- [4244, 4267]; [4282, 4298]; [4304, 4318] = 0.32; 57.5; 49.4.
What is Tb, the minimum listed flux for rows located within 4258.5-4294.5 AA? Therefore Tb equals 38.6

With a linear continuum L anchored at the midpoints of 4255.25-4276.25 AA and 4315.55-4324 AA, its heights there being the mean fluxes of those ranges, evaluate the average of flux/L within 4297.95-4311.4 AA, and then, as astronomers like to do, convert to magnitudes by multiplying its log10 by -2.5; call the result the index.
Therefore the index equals 0.37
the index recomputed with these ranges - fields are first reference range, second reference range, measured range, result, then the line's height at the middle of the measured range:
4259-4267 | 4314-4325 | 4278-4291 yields 0.11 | 63.8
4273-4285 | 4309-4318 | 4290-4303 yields 0.19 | 55.3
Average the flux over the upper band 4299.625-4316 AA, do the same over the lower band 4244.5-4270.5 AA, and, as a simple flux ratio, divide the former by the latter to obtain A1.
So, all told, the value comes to 0.8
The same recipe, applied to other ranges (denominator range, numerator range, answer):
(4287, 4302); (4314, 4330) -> 1.25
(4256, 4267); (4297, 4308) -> 0.74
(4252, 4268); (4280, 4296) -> 0.89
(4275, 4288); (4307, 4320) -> 0.95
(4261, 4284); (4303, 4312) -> 0.74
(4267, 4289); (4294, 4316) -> 0.83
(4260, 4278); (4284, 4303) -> 0.83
